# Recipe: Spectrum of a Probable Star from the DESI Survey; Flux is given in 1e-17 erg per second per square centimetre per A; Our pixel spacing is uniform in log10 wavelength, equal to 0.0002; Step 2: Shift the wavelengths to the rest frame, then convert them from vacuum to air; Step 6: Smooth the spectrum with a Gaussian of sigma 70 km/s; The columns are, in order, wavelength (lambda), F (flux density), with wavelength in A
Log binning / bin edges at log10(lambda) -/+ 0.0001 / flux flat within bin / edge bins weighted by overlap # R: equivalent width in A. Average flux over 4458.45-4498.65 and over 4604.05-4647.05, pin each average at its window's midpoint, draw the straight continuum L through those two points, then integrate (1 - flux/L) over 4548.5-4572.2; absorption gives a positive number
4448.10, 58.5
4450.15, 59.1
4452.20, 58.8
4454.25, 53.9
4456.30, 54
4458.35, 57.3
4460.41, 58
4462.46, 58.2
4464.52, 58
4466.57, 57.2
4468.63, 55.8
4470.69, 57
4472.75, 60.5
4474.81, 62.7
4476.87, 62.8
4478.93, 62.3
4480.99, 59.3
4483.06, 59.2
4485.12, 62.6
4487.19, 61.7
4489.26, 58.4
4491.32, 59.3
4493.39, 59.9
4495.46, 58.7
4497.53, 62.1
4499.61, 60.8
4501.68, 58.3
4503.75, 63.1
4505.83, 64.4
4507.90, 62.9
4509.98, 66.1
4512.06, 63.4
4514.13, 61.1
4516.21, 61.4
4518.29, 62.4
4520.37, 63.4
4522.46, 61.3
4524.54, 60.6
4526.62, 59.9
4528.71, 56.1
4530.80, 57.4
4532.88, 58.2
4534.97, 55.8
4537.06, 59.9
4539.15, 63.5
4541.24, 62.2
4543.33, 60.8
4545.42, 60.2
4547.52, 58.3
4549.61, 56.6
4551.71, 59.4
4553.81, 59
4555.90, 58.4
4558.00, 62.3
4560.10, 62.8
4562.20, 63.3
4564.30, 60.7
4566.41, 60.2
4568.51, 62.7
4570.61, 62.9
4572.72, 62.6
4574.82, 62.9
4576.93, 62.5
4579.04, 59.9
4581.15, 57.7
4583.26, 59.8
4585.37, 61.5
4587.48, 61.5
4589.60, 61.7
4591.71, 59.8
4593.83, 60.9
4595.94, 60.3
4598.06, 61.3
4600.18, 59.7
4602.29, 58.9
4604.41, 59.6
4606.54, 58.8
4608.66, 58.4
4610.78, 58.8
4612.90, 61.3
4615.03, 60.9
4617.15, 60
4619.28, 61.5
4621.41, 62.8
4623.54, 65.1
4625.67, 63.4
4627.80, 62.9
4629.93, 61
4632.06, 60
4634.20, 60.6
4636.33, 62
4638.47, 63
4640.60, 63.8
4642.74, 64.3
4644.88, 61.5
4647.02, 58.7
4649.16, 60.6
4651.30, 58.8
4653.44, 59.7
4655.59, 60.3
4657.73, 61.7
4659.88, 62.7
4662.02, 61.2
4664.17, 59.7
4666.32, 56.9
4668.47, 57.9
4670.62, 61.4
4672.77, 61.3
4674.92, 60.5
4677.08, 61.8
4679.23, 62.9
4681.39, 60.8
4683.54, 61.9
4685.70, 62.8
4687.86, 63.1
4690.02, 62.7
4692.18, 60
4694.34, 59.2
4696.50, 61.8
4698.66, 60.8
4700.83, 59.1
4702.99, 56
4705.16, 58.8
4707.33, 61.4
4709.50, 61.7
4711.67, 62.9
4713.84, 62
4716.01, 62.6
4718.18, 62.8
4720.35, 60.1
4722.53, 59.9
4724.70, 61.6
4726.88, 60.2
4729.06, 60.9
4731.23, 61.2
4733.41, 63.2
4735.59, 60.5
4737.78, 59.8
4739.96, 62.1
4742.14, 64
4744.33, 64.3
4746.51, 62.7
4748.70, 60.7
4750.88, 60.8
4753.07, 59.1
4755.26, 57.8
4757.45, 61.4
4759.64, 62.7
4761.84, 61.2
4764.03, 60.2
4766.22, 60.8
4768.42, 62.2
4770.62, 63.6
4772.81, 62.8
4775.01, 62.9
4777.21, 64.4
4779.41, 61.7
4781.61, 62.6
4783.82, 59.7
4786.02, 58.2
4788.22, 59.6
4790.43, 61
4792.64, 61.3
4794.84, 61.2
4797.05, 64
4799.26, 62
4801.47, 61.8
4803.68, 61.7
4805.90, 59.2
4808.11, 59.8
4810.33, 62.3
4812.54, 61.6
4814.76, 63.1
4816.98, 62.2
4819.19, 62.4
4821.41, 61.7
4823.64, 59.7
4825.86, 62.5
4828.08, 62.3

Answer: -0.1 A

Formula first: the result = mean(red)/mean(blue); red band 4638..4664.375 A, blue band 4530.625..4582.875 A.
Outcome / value 1.01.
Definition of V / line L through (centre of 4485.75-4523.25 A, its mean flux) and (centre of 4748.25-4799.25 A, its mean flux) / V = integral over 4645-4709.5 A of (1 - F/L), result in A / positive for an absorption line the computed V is 0.9 A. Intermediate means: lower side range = 61.6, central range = 60.5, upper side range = 61.3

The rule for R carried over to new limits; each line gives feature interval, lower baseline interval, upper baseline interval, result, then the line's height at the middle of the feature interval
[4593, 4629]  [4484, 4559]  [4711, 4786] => 0.1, 61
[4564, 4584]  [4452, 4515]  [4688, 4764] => -0.3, 60.4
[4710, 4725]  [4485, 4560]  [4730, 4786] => -0.1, 61.4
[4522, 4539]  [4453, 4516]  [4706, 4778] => 0.4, 60.3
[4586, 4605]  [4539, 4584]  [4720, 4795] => 0.1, 60.9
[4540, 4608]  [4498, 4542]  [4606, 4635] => 0.6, 61.1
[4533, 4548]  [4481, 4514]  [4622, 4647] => 0.4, 61.6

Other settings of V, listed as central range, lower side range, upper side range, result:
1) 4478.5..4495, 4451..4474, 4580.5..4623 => -0.7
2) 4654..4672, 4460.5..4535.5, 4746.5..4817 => 0.2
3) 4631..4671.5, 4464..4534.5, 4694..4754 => 0.1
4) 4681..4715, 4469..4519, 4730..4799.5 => 0.3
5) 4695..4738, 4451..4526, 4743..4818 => 0.2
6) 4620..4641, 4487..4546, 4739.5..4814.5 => -0.4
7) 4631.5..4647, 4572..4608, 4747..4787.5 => -0.3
